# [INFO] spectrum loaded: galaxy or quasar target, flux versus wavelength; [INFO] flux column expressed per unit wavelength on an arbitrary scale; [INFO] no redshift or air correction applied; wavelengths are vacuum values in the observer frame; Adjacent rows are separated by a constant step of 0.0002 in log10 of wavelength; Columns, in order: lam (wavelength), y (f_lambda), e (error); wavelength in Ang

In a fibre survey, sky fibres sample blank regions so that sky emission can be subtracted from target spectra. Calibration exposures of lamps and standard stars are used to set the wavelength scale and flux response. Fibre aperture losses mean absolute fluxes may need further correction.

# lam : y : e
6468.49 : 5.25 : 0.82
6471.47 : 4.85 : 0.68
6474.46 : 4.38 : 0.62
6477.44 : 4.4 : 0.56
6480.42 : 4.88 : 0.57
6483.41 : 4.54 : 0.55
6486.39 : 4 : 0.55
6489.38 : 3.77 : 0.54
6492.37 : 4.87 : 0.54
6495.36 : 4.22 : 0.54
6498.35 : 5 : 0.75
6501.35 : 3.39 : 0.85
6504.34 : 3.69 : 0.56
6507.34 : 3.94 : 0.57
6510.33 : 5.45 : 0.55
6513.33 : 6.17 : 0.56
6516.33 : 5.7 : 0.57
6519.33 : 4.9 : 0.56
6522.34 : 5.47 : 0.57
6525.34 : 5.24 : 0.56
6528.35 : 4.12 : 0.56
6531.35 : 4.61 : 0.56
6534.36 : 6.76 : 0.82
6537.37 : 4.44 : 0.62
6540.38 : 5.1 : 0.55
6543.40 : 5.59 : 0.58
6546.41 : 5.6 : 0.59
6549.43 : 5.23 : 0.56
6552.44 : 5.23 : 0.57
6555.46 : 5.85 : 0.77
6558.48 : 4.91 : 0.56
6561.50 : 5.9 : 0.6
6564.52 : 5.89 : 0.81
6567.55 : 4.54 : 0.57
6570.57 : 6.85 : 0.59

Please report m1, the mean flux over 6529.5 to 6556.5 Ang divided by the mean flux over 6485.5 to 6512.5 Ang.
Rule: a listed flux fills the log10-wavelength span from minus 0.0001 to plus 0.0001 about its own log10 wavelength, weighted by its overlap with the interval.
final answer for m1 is 1.2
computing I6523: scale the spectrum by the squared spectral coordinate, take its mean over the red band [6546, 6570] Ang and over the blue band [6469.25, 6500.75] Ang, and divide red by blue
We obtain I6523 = 1.24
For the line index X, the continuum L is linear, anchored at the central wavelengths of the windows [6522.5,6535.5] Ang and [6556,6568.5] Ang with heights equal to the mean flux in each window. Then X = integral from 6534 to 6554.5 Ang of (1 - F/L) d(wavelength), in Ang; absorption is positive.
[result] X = -0.3 Ang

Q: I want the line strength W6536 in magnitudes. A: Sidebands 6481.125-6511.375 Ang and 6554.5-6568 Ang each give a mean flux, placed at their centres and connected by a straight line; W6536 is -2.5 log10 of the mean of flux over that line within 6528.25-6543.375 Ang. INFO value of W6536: -0.03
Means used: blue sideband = 4.29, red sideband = 5.47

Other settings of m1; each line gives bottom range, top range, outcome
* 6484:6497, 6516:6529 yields 1.20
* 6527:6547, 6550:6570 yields 1.06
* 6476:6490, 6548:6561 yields 1.23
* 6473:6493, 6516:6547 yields 1.19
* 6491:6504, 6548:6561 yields 1.24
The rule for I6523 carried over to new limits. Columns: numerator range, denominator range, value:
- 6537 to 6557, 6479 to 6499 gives 1.22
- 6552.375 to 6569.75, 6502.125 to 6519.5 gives 1.13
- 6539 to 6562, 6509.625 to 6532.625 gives 1.05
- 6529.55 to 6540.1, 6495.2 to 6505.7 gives 1.30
